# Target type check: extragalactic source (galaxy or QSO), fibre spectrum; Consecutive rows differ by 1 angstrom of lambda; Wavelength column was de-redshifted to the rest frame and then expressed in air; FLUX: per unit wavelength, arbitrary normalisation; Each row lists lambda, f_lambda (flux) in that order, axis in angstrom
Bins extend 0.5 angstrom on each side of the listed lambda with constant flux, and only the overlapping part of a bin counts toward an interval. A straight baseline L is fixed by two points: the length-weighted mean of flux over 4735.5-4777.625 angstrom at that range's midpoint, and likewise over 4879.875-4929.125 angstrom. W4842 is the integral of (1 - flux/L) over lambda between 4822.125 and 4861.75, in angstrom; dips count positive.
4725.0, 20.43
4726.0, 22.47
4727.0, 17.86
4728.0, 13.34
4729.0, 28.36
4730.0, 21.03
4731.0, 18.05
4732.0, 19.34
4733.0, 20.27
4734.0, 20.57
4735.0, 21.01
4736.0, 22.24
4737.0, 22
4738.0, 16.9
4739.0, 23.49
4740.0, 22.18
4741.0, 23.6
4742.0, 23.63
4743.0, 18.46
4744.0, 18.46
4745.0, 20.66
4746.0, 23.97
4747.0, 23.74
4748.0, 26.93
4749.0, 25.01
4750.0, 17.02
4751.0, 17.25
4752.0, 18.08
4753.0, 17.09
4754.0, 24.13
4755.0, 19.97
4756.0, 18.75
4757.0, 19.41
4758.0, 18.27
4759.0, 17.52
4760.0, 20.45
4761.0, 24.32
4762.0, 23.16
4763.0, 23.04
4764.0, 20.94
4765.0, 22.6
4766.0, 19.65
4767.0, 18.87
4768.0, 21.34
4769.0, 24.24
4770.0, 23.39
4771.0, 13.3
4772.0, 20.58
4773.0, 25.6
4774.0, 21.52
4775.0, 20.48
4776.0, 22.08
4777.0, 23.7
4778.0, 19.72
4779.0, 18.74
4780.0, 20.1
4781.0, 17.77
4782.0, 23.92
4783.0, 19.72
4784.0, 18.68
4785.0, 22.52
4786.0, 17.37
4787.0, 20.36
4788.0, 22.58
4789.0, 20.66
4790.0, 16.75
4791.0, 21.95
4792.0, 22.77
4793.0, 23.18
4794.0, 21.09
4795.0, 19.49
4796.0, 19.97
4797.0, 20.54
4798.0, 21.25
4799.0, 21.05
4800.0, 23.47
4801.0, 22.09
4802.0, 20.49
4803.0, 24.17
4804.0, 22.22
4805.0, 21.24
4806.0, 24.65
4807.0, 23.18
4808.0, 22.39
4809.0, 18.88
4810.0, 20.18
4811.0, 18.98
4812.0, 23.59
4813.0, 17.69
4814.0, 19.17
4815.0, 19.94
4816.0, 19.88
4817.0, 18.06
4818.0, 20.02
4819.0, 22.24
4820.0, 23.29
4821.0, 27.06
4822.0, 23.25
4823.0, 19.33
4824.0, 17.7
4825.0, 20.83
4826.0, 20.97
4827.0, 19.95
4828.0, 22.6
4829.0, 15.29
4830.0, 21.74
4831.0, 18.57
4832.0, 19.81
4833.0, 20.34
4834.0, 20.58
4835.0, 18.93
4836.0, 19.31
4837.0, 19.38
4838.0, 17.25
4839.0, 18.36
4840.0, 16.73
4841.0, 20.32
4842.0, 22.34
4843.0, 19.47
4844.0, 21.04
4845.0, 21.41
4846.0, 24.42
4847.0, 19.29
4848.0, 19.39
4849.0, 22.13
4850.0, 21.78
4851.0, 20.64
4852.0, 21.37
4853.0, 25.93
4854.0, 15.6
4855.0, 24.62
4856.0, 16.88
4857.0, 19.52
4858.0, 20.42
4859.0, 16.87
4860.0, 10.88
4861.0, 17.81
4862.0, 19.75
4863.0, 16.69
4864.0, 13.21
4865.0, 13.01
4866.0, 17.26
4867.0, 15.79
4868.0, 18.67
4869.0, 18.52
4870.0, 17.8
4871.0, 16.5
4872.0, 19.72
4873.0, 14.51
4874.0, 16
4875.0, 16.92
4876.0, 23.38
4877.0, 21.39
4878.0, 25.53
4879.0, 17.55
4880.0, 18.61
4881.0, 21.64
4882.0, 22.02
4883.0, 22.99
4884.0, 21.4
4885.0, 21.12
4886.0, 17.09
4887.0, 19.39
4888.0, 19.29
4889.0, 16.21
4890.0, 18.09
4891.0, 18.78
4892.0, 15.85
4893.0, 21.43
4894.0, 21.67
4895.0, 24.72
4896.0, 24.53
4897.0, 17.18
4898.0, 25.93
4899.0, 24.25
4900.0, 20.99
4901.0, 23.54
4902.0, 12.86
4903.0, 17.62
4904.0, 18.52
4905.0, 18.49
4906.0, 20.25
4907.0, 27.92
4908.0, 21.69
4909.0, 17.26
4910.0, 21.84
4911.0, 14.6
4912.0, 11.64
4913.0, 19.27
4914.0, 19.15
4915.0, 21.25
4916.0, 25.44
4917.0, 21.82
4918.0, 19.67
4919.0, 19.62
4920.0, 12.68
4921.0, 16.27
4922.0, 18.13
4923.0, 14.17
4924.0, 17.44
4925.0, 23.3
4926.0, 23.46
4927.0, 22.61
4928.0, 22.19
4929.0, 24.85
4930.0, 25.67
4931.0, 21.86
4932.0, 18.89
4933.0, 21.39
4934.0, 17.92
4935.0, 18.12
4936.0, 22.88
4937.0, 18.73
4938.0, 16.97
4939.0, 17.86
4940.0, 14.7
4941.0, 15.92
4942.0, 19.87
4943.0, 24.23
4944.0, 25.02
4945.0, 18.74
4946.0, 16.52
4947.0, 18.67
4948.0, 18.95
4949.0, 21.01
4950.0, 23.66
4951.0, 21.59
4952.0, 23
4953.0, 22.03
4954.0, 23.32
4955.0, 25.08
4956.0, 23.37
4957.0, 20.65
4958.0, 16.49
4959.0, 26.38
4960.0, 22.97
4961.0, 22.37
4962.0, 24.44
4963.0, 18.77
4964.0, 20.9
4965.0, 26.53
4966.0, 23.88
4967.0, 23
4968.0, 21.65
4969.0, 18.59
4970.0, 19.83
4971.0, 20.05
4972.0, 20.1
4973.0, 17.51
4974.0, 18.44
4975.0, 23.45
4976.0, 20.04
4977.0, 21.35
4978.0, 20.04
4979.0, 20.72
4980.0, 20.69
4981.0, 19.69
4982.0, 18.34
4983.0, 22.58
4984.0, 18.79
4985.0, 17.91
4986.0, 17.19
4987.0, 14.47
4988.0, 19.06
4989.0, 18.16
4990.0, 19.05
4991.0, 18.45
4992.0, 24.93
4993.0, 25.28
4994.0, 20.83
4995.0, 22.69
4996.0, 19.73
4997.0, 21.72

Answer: 1.4 angstrom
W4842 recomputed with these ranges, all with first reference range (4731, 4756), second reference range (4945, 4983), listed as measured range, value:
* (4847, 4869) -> 2.7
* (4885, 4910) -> 1.1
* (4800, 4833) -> 0.1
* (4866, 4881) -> 1.7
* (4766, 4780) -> 0.0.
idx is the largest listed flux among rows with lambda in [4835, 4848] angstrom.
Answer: 24.42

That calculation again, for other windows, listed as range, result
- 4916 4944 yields 25.67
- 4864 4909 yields 27.92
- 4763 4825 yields 27.06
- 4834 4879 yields 25.93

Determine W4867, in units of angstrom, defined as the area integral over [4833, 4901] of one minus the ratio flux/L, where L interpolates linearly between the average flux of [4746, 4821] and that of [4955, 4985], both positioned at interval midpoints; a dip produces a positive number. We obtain 4.8 angstrom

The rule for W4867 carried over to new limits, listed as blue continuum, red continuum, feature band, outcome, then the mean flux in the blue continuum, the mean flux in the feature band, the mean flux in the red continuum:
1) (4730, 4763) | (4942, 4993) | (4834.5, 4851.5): 0.6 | 20.8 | 20.1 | 20.9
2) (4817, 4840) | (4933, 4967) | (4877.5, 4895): 0.4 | 20.2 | 20.1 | 21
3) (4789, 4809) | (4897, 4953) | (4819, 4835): 0.4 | 21.6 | 20.7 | 20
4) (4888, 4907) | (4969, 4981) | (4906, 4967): -1.3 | 20.2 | 20.6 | 20.1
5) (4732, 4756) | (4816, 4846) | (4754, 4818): -0.6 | 21.1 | 20.9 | 20.3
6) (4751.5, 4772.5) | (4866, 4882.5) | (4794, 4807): -1.2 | 20.4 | 21.8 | 19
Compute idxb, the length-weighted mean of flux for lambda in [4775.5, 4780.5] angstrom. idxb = 20.9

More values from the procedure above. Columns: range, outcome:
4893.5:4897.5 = 22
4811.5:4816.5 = 20.1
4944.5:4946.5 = 17.6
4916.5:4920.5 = 18.4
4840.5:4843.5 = 20.7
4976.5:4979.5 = 20.7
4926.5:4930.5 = 23.8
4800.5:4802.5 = 21.3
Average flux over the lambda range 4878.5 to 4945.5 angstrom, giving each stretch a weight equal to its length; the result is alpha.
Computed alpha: 20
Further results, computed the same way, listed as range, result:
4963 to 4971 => 21.7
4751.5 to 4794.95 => 20.7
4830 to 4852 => 20.1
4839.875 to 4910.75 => 19.6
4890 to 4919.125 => 20.2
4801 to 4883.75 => 19.9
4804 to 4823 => 21.3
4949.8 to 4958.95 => 22.3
